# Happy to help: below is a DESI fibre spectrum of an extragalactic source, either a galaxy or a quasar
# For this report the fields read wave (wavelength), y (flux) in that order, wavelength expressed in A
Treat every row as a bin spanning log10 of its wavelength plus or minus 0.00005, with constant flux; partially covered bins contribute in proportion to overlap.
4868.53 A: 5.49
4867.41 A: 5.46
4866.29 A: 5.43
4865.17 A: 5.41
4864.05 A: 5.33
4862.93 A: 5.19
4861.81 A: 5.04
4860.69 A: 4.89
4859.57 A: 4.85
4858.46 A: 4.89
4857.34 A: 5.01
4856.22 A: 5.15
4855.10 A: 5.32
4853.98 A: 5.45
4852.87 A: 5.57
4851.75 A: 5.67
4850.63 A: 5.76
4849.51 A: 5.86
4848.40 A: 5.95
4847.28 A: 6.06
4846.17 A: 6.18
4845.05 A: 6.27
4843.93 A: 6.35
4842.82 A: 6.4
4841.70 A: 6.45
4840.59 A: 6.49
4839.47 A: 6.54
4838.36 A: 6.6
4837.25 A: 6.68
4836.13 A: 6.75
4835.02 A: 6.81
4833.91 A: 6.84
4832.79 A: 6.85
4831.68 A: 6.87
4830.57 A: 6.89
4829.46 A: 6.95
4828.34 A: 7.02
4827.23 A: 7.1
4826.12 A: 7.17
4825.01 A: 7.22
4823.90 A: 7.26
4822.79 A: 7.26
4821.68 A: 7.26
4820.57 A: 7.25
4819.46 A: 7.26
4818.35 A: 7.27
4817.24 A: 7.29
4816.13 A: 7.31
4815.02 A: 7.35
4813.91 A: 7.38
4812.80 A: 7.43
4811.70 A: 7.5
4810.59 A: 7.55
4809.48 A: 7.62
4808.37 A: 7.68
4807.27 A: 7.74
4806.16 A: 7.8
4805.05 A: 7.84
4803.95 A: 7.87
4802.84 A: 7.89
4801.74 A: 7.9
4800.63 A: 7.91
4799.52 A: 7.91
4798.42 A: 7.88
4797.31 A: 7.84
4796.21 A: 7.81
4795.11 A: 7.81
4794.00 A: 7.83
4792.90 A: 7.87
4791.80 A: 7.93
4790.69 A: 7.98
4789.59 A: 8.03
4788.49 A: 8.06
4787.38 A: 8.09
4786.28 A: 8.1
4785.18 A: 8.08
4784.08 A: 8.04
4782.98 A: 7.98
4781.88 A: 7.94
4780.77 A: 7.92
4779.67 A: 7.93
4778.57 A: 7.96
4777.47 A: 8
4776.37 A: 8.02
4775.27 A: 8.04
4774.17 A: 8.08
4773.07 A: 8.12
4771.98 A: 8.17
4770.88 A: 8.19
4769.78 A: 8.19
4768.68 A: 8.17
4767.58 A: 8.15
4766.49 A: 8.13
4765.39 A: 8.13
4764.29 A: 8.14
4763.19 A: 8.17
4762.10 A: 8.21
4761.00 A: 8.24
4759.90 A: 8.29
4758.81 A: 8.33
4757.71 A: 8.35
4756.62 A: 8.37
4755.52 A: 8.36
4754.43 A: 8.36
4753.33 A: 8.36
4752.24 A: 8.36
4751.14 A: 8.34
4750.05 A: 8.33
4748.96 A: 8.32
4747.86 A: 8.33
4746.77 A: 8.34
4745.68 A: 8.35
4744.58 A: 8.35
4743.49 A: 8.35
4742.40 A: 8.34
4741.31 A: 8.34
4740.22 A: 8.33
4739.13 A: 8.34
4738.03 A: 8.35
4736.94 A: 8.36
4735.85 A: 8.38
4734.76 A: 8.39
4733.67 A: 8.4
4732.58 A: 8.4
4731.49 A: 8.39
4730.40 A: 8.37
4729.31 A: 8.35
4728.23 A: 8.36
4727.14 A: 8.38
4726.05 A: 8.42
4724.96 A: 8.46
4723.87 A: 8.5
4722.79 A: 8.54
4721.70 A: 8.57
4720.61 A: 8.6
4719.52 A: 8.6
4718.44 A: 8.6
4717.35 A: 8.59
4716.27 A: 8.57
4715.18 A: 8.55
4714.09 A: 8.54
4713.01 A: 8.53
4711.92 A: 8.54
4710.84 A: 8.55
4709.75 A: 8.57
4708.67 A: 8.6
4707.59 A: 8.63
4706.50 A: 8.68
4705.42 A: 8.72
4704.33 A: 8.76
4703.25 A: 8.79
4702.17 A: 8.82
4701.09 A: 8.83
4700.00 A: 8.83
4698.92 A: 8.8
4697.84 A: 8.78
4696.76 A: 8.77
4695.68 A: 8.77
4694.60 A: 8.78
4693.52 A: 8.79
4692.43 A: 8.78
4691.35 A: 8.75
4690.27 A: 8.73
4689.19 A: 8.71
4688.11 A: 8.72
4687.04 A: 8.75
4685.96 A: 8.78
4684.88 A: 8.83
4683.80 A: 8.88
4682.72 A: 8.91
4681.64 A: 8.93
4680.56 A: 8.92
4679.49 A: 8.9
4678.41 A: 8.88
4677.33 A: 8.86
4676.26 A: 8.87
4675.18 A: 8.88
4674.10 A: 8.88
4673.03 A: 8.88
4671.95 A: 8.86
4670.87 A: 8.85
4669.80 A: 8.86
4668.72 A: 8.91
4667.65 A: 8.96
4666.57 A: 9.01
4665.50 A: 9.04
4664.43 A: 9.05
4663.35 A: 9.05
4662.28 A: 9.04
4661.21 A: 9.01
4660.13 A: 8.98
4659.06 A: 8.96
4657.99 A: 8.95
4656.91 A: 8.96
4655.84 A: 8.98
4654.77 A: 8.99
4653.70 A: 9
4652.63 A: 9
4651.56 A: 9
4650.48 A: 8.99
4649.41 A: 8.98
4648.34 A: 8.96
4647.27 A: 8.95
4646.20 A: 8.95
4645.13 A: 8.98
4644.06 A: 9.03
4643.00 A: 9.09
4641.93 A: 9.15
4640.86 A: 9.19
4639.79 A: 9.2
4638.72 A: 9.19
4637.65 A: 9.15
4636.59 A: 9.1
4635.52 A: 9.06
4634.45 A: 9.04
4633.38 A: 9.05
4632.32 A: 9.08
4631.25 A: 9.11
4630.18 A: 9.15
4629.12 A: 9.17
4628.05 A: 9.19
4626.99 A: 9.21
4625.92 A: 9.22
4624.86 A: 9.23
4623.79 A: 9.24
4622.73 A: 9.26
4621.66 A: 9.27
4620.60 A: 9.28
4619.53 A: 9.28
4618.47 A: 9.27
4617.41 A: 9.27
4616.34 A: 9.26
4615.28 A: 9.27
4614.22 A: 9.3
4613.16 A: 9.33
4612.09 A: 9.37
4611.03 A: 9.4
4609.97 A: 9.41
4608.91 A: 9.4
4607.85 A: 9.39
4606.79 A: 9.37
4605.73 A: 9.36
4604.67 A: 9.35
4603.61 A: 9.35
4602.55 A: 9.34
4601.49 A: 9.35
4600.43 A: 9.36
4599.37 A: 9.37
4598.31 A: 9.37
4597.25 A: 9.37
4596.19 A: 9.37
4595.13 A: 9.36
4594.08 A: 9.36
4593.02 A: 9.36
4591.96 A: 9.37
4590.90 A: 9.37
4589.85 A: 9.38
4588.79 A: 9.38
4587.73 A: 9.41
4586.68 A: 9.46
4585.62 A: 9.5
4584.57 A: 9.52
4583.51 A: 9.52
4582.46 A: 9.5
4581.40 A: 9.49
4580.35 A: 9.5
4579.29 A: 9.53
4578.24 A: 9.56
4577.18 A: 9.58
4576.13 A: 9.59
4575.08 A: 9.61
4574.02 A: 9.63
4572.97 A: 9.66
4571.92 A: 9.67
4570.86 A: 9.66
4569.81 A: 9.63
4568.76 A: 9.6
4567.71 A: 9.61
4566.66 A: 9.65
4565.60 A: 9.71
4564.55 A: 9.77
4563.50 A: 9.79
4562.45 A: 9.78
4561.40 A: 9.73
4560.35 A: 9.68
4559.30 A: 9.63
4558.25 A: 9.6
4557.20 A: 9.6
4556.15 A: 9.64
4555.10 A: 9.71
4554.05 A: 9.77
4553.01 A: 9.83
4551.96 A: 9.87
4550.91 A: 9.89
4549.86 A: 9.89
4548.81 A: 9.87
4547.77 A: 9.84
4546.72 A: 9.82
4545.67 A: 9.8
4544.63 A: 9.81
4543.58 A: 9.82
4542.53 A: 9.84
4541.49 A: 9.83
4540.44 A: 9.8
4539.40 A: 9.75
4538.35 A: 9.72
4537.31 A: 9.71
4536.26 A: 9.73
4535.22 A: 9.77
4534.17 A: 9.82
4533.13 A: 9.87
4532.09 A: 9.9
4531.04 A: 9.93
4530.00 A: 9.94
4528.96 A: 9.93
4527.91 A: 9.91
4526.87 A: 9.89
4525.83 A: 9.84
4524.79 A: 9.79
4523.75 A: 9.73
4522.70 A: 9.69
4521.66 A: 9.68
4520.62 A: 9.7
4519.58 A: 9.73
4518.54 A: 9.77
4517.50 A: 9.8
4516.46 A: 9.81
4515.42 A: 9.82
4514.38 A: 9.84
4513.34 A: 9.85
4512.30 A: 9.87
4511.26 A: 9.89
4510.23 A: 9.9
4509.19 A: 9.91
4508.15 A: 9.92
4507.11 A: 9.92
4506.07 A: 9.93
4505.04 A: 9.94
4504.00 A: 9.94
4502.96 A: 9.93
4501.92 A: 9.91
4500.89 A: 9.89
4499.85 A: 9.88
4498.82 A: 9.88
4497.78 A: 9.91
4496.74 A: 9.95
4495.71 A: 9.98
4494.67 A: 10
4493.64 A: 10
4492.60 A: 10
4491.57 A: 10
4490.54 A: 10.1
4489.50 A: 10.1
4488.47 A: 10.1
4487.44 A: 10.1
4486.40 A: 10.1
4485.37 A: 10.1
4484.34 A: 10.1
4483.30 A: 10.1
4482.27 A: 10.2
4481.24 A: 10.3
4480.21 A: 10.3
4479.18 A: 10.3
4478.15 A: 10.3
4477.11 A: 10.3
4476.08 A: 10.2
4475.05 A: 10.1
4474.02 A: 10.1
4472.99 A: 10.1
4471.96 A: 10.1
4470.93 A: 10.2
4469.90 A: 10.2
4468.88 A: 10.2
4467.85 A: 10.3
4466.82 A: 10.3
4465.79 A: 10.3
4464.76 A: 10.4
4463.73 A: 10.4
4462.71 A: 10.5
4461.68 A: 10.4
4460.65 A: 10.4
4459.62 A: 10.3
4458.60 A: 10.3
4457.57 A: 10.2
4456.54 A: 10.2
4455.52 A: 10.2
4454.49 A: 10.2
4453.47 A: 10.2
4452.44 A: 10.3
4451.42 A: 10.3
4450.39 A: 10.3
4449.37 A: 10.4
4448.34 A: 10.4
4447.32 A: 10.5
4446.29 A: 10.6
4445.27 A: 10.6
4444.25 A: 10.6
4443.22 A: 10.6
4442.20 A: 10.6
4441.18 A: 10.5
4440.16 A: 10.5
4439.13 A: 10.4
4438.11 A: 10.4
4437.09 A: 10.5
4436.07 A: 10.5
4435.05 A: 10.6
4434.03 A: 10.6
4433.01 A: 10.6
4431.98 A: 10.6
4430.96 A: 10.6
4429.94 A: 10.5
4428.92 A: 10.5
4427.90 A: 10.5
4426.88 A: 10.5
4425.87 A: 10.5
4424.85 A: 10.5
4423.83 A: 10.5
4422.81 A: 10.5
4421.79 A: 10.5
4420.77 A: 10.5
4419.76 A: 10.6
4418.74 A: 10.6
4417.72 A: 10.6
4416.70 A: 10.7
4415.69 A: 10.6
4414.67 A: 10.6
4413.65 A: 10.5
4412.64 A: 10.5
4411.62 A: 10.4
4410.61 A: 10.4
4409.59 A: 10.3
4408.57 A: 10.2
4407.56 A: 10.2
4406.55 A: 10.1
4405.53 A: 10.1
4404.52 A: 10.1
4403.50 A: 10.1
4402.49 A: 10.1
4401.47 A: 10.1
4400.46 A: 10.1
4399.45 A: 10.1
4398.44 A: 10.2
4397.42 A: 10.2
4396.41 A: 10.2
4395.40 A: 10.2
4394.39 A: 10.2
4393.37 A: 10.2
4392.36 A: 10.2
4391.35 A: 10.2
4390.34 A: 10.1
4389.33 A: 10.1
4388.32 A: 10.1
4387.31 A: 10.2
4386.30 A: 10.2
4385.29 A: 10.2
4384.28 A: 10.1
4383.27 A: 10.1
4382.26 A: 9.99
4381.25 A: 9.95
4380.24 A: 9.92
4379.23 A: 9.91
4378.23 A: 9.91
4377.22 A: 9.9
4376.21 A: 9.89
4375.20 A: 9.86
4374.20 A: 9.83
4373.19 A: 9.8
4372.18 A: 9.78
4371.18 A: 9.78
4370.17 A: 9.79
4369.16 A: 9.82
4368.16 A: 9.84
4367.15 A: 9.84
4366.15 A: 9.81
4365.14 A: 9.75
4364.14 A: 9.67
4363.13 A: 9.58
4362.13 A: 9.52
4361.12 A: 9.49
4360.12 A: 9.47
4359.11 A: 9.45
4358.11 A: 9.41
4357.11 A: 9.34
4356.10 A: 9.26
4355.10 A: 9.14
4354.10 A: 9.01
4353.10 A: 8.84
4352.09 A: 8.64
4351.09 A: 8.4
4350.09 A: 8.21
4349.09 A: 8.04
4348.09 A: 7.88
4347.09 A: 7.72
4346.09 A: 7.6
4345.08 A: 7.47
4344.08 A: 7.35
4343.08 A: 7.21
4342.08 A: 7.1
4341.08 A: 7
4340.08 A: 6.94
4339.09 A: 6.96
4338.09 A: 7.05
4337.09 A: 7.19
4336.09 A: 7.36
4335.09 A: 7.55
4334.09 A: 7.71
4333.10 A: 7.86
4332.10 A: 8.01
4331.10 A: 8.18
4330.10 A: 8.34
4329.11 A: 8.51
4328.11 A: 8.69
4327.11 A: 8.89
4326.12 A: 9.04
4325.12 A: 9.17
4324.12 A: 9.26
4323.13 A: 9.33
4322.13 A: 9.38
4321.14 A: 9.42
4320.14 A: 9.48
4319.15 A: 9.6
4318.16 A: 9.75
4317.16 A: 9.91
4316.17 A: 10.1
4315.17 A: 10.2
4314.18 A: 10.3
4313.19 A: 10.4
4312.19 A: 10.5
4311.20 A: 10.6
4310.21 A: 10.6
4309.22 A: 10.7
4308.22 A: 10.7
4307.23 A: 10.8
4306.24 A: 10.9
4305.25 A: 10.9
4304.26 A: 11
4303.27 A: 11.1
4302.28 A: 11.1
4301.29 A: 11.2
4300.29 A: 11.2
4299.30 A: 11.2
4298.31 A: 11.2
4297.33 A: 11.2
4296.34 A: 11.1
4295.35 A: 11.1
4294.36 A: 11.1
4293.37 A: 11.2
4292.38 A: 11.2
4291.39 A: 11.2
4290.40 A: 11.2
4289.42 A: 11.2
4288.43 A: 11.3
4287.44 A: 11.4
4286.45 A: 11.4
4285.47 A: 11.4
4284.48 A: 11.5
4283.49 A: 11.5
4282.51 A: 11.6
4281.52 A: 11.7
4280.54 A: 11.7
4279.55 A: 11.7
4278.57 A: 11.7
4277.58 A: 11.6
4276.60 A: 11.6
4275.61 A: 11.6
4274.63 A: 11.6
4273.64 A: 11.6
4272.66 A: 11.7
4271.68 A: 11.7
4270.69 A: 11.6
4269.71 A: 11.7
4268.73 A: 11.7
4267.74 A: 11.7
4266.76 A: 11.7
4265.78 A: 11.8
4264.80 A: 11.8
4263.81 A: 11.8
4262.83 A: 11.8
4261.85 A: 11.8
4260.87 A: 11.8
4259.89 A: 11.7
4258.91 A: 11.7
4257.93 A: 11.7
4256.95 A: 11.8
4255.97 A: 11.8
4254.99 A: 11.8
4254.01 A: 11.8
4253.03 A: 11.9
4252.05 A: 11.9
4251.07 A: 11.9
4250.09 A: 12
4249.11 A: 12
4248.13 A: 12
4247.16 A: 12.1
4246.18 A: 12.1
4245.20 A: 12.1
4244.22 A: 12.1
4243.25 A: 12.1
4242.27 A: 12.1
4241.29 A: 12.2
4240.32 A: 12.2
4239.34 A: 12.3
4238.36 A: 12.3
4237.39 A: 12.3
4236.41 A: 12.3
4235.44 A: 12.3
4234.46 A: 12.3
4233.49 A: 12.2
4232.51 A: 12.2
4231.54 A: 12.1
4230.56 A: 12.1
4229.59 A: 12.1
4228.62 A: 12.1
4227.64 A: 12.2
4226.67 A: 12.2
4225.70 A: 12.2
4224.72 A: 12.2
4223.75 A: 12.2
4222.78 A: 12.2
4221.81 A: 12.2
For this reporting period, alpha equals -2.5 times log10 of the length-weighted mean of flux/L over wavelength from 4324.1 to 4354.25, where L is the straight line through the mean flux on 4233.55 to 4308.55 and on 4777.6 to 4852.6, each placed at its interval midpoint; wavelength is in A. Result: 0.363 mag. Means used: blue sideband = 11.6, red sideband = 7.28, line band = 7.94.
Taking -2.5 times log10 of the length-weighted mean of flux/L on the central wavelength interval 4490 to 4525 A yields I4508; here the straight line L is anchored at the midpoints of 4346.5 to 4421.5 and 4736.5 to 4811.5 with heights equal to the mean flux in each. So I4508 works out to -0.07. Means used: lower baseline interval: 9.85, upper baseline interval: 8.09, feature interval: 9.88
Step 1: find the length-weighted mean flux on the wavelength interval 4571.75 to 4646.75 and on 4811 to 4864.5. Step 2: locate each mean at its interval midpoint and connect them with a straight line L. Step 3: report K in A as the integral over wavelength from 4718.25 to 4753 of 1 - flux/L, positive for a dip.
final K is -3.1 A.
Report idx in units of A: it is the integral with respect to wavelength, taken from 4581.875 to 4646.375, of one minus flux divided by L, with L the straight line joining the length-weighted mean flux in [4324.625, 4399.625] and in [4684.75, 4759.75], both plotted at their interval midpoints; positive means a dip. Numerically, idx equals -4.3 A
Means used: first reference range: 9.1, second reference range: 8.53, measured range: 9.28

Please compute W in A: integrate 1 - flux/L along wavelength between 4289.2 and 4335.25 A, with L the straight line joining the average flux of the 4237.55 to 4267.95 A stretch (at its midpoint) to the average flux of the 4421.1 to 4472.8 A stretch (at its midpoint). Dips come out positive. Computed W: 5.63 A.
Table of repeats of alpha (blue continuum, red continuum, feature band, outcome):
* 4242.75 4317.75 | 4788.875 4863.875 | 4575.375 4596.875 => -0.072 mag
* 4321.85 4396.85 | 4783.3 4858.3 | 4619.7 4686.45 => -0.158 mag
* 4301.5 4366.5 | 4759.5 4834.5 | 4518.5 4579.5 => -0.157 mag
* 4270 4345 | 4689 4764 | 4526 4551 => -0.072 mag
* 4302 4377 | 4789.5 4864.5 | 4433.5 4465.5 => -0.205 mag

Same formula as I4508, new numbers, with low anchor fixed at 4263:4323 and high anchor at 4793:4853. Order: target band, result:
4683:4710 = -0.093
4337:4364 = 0.268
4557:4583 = -0.075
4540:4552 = -0.076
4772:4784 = -0.082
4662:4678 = -0.088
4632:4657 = -0.077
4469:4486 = -0.055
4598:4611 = -0.077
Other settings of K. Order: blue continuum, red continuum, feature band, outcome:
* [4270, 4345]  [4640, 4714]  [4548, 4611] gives -2.5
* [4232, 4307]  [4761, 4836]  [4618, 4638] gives -0.4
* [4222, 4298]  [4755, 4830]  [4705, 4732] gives -0.5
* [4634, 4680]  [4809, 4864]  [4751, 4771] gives -1.9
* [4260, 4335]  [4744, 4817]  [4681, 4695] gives -0.4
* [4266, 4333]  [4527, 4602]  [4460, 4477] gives -0.4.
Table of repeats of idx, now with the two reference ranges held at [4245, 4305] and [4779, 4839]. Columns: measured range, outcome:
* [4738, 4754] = -0.7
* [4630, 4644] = -0.5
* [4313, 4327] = 2.0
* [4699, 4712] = -0.6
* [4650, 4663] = -0.5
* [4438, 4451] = -0.3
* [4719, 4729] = -0.4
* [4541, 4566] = -0.8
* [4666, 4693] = -1.1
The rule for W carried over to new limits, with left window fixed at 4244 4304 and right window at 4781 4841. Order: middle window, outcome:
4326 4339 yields 3.7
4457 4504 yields -0.7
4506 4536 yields -0.4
